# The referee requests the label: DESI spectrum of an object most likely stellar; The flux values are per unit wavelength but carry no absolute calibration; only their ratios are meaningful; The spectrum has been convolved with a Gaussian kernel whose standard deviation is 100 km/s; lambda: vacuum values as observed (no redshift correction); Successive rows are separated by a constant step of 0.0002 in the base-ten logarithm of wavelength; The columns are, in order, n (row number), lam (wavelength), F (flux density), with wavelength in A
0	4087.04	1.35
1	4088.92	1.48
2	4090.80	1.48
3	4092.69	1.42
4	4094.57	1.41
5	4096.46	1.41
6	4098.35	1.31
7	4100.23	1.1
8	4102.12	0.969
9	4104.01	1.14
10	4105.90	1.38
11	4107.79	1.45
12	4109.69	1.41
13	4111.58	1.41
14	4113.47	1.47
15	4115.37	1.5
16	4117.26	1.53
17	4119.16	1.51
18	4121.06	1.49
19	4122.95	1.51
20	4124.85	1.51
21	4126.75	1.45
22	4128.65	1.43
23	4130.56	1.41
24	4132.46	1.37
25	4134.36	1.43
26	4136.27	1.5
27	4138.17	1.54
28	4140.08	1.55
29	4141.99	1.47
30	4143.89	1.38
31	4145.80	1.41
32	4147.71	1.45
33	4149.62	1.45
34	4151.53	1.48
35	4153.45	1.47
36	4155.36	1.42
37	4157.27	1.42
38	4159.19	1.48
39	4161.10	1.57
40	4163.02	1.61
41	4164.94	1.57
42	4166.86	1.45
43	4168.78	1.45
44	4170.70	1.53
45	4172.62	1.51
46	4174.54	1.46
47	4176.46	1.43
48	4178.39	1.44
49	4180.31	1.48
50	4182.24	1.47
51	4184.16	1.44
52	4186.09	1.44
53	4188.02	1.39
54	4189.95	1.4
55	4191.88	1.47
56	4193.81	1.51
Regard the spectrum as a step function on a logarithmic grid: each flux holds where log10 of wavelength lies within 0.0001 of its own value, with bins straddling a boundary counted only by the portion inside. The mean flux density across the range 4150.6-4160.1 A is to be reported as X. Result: 1.45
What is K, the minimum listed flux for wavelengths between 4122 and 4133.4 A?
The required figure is 1.37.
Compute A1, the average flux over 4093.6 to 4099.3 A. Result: 1.38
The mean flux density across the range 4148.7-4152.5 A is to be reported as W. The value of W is 1.46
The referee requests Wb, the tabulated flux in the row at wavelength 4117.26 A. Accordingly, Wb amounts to 1.53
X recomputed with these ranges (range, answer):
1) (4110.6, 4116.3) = 1.46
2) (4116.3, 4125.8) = 1.51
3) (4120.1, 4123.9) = 1.5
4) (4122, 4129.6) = 1.48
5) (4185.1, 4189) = 1.41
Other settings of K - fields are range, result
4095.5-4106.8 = 0.969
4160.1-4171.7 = 1.45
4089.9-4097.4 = 1.41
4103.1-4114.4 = 1.14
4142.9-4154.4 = 1.38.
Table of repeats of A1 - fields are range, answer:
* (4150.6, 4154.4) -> 1.47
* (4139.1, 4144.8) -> 1.47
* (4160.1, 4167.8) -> 1.55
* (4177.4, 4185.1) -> 1.46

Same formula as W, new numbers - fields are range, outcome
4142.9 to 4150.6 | 1.42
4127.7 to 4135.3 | 1.41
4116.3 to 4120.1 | 1.52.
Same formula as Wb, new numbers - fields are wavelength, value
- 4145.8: 1.41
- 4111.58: 1.41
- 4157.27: 1.42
